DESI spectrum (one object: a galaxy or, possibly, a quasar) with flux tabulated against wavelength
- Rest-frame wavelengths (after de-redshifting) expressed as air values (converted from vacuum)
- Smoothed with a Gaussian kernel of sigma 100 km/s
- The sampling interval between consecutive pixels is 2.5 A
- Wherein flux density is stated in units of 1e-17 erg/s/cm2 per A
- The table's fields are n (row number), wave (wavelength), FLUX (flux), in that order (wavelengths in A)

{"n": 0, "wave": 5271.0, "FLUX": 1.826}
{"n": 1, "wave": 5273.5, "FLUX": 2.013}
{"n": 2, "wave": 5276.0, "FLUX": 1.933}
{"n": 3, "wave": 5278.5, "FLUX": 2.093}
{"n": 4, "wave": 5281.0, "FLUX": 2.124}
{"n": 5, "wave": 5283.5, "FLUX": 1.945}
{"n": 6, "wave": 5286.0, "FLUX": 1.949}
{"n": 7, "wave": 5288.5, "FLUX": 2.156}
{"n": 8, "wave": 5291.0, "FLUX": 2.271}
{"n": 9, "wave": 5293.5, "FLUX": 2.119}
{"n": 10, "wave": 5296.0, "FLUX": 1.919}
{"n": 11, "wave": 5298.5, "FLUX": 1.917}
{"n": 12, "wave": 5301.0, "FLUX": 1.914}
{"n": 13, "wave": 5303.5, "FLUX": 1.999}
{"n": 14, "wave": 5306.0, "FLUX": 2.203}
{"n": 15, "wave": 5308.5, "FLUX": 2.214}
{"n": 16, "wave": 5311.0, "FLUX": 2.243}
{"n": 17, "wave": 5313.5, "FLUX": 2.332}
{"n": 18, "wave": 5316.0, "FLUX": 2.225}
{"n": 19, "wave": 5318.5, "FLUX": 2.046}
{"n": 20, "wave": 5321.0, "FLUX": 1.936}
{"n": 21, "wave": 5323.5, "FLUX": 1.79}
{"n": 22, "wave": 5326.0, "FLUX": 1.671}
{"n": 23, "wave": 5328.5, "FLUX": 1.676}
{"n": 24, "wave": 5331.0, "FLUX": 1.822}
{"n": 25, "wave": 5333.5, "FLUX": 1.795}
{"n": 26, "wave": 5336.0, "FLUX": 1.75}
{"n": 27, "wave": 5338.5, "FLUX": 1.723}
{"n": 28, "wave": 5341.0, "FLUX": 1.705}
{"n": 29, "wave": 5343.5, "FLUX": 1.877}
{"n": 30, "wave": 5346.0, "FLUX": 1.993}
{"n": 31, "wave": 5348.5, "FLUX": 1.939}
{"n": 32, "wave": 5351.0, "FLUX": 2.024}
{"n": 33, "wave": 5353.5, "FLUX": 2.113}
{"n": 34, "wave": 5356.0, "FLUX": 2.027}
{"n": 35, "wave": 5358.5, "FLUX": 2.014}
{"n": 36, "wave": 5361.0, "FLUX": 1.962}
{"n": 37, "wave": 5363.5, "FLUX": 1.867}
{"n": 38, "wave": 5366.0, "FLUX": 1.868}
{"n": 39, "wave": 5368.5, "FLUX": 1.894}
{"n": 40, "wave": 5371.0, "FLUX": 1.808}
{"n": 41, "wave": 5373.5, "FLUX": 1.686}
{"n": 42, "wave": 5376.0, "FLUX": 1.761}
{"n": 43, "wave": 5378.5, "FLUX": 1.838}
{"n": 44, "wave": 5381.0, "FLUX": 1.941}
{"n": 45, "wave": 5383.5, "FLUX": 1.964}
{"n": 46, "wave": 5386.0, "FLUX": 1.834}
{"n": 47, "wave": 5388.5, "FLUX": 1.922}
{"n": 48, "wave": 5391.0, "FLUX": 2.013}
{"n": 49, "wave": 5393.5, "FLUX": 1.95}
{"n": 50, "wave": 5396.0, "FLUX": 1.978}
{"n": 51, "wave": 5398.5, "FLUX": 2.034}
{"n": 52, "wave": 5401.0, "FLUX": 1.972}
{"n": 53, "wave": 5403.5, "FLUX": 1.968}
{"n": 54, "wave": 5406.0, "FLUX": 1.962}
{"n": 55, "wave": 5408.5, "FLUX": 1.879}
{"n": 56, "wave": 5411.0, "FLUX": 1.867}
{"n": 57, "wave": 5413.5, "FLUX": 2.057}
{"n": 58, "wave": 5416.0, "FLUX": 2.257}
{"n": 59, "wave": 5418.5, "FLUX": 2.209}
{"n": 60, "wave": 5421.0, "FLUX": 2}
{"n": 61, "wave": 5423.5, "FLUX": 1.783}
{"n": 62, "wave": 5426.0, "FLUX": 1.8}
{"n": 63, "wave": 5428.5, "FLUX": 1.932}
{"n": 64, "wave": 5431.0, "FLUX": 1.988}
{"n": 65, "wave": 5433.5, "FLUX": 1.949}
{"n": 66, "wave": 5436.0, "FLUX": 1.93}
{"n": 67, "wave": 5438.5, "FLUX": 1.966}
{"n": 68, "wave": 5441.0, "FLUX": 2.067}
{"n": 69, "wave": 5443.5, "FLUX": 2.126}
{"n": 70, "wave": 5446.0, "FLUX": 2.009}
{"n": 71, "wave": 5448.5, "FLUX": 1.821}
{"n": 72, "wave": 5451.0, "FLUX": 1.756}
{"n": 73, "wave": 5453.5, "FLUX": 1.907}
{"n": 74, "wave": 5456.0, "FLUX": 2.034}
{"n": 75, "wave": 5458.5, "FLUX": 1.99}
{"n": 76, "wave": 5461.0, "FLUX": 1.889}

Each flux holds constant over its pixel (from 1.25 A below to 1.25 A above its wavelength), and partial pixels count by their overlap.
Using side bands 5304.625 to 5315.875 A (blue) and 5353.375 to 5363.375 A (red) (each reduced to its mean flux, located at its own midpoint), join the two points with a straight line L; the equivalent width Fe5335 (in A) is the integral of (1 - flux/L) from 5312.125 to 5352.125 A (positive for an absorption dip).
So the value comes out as 4.5 A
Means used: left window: 2.24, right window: 2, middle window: 1.89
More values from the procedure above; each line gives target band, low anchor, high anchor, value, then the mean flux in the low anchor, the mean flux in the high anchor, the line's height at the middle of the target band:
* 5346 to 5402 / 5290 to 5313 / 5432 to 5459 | 2.7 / 2.09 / 1.96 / 2.03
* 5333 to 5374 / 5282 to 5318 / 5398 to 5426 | 3.1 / 2.1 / 1.99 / 2.05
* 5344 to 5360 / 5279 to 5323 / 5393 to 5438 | 0.2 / 2.08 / 1.97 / 2.03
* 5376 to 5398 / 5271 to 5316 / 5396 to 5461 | 0.9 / 2.08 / 1.97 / 2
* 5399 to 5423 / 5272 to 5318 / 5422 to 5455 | -0.7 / 2.09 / 1.93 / 1.96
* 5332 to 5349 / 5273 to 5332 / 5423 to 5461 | 1.5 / 2.02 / 1.94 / 2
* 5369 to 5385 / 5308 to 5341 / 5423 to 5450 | 0.8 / 1.93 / 1.95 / 1.93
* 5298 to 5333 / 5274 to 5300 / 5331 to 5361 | -0.4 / 2.04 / 1.9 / 1.97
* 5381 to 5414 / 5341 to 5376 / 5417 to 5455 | -0.3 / 1.91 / 1.95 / 1.93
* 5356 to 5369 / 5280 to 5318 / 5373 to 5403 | 0.2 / 2.1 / 1.91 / 1.97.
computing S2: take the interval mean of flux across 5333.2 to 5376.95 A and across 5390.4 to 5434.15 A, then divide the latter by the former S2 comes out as 1.05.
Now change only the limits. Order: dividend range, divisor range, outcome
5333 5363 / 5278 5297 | 0.92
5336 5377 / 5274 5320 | 0.90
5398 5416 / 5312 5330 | 1.01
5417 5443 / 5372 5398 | 1.04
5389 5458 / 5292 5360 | 1.00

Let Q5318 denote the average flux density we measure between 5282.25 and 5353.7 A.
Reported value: 1.97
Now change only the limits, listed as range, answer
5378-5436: 1.96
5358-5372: 1.9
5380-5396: 1.94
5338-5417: 1.93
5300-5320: 2.15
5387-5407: 1.97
